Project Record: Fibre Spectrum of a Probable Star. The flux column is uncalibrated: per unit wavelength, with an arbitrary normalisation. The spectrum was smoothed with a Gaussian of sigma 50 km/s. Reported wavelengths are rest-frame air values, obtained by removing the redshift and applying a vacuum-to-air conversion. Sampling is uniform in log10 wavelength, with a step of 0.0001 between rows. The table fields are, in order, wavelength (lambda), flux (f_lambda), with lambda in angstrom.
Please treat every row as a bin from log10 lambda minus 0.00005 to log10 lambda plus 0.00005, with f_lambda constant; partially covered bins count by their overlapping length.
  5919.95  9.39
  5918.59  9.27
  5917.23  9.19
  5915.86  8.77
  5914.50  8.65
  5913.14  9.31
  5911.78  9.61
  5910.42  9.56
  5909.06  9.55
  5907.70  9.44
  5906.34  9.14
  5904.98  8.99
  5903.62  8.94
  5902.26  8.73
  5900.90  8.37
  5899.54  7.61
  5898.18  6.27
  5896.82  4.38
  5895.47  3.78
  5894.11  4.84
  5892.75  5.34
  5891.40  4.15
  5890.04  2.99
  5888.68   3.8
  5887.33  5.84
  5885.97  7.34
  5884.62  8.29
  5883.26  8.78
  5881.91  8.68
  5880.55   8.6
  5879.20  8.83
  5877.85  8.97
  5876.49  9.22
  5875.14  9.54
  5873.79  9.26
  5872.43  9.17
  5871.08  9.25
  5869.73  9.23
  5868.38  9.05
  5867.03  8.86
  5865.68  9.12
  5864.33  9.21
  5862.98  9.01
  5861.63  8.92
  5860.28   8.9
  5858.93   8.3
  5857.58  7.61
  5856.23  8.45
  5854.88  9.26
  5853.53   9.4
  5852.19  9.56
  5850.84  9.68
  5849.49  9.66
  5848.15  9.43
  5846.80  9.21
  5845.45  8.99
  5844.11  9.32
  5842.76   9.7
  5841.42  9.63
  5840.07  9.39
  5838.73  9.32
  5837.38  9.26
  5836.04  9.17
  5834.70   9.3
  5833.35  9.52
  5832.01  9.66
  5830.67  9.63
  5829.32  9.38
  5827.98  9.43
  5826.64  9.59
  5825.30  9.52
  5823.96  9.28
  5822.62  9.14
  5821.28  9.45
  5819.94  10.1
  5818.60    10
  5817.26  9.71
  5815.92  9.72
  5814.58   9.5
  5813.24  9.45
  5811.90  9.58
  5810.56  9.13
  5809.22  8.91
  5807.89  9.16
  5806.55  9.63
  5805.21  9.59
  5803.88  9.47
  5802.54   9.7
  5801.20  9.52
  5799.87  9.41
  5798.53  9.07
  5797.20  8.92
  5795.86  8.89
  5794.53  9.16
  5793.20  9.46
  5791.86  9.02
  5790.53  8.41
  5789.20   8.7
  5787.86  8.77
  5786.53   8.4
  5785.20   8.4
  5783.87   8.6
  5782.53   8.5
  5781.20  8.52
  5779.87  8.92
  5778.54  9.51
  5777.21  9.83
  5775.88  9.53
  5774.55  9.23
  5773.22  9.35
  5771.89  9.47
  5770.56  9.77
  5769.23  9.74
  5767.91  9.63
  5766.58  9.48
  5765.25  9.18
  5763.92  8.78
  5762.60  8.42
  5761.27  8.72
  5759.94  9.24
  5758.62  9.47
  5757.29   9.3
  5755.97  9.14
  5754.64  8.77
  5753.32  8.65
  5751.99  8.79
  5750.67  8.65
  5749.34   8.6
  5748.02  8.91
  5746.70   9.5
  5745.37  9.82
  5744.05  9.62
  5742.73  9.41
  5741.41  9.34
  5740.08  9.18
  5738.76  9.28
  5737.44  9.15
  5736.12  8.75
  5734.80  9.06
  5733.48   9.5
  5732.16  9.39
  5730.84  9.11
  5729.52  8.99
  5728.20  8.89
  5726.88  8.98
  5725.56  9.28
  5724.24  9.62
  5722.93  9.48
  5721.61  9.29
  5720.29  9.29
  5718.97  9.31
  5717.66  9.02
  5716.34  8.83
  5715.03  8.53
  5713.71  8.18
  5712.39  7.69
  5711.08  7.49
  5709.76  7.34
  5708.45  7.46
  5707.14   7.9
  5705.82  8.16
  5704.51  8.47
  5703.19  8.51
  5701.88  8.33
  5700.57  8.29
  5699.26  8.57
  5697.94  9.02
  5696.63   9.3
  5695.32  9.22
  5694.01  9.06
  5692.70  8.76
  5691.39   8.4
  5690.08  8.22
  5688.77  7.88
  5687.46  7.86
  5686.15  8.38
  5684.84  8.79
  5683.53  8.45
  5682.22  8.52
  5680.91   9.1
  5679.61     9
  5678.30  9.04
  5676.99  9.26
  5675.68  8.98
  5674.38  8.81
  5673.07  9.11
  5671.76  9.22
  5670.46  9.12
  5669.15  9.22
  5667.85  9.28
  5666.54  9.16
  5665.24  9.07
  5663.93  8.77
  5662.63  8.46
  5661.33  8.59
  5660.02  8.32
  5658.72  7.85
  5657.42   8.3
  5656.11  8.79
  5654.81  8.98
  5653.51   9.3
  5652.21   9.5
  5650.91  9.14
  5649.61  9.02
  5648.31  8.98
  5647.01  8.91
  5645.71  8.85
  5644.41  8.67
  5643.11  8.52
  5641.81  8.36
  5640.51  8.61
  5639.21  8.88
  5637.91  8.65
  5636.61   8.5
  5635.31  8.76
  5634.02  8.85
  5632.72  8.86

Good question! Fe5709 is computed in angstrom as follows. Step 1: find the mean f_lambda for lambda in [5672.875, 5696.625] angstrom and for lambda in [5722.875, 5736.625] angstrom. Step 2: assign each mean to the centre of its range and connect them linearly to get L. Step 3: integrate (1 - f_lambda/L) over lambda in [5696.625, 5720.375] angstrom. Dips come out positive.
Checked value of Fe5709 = 1.6 angstrom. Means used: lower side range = 8.72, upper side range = 9.18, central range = 8.36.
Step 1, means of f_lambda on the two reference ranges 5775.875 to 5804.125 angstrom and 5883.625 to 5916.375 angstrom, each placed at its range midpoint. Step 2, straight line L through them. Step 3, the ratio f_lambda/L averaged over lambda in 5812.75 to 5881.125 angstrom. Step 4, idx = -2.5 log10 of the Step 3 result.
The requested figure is -0.15 mag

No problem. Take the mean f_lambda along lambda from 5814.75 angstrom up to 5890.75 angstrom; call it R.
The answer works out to 8.92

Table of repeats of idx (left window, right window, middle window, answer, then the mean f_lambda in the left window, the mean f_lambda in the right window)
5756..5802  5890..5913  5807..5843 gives -0.13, 9.1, 7.33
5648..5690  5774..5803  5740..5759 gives -0.02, 8.81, 9.02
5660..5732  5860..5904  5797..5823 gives -0.17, 8.72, 7.65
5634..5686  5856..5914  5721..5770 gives -0.08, 8.84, 7.98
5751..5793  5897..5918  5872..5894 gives 0.19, 9.04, 8.7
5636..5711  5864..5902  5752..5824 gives -0.15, 8.68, 7.45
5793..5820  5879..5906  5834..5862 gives -0.13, 9.42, 6.72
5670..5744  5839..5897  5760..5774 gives -0.08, 8.78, 8.2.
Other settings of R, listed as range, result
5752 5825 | 9.21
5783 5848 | 9.3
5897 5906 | 7.97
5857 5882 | 8.94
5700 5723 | 8.39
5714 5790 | 9.11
